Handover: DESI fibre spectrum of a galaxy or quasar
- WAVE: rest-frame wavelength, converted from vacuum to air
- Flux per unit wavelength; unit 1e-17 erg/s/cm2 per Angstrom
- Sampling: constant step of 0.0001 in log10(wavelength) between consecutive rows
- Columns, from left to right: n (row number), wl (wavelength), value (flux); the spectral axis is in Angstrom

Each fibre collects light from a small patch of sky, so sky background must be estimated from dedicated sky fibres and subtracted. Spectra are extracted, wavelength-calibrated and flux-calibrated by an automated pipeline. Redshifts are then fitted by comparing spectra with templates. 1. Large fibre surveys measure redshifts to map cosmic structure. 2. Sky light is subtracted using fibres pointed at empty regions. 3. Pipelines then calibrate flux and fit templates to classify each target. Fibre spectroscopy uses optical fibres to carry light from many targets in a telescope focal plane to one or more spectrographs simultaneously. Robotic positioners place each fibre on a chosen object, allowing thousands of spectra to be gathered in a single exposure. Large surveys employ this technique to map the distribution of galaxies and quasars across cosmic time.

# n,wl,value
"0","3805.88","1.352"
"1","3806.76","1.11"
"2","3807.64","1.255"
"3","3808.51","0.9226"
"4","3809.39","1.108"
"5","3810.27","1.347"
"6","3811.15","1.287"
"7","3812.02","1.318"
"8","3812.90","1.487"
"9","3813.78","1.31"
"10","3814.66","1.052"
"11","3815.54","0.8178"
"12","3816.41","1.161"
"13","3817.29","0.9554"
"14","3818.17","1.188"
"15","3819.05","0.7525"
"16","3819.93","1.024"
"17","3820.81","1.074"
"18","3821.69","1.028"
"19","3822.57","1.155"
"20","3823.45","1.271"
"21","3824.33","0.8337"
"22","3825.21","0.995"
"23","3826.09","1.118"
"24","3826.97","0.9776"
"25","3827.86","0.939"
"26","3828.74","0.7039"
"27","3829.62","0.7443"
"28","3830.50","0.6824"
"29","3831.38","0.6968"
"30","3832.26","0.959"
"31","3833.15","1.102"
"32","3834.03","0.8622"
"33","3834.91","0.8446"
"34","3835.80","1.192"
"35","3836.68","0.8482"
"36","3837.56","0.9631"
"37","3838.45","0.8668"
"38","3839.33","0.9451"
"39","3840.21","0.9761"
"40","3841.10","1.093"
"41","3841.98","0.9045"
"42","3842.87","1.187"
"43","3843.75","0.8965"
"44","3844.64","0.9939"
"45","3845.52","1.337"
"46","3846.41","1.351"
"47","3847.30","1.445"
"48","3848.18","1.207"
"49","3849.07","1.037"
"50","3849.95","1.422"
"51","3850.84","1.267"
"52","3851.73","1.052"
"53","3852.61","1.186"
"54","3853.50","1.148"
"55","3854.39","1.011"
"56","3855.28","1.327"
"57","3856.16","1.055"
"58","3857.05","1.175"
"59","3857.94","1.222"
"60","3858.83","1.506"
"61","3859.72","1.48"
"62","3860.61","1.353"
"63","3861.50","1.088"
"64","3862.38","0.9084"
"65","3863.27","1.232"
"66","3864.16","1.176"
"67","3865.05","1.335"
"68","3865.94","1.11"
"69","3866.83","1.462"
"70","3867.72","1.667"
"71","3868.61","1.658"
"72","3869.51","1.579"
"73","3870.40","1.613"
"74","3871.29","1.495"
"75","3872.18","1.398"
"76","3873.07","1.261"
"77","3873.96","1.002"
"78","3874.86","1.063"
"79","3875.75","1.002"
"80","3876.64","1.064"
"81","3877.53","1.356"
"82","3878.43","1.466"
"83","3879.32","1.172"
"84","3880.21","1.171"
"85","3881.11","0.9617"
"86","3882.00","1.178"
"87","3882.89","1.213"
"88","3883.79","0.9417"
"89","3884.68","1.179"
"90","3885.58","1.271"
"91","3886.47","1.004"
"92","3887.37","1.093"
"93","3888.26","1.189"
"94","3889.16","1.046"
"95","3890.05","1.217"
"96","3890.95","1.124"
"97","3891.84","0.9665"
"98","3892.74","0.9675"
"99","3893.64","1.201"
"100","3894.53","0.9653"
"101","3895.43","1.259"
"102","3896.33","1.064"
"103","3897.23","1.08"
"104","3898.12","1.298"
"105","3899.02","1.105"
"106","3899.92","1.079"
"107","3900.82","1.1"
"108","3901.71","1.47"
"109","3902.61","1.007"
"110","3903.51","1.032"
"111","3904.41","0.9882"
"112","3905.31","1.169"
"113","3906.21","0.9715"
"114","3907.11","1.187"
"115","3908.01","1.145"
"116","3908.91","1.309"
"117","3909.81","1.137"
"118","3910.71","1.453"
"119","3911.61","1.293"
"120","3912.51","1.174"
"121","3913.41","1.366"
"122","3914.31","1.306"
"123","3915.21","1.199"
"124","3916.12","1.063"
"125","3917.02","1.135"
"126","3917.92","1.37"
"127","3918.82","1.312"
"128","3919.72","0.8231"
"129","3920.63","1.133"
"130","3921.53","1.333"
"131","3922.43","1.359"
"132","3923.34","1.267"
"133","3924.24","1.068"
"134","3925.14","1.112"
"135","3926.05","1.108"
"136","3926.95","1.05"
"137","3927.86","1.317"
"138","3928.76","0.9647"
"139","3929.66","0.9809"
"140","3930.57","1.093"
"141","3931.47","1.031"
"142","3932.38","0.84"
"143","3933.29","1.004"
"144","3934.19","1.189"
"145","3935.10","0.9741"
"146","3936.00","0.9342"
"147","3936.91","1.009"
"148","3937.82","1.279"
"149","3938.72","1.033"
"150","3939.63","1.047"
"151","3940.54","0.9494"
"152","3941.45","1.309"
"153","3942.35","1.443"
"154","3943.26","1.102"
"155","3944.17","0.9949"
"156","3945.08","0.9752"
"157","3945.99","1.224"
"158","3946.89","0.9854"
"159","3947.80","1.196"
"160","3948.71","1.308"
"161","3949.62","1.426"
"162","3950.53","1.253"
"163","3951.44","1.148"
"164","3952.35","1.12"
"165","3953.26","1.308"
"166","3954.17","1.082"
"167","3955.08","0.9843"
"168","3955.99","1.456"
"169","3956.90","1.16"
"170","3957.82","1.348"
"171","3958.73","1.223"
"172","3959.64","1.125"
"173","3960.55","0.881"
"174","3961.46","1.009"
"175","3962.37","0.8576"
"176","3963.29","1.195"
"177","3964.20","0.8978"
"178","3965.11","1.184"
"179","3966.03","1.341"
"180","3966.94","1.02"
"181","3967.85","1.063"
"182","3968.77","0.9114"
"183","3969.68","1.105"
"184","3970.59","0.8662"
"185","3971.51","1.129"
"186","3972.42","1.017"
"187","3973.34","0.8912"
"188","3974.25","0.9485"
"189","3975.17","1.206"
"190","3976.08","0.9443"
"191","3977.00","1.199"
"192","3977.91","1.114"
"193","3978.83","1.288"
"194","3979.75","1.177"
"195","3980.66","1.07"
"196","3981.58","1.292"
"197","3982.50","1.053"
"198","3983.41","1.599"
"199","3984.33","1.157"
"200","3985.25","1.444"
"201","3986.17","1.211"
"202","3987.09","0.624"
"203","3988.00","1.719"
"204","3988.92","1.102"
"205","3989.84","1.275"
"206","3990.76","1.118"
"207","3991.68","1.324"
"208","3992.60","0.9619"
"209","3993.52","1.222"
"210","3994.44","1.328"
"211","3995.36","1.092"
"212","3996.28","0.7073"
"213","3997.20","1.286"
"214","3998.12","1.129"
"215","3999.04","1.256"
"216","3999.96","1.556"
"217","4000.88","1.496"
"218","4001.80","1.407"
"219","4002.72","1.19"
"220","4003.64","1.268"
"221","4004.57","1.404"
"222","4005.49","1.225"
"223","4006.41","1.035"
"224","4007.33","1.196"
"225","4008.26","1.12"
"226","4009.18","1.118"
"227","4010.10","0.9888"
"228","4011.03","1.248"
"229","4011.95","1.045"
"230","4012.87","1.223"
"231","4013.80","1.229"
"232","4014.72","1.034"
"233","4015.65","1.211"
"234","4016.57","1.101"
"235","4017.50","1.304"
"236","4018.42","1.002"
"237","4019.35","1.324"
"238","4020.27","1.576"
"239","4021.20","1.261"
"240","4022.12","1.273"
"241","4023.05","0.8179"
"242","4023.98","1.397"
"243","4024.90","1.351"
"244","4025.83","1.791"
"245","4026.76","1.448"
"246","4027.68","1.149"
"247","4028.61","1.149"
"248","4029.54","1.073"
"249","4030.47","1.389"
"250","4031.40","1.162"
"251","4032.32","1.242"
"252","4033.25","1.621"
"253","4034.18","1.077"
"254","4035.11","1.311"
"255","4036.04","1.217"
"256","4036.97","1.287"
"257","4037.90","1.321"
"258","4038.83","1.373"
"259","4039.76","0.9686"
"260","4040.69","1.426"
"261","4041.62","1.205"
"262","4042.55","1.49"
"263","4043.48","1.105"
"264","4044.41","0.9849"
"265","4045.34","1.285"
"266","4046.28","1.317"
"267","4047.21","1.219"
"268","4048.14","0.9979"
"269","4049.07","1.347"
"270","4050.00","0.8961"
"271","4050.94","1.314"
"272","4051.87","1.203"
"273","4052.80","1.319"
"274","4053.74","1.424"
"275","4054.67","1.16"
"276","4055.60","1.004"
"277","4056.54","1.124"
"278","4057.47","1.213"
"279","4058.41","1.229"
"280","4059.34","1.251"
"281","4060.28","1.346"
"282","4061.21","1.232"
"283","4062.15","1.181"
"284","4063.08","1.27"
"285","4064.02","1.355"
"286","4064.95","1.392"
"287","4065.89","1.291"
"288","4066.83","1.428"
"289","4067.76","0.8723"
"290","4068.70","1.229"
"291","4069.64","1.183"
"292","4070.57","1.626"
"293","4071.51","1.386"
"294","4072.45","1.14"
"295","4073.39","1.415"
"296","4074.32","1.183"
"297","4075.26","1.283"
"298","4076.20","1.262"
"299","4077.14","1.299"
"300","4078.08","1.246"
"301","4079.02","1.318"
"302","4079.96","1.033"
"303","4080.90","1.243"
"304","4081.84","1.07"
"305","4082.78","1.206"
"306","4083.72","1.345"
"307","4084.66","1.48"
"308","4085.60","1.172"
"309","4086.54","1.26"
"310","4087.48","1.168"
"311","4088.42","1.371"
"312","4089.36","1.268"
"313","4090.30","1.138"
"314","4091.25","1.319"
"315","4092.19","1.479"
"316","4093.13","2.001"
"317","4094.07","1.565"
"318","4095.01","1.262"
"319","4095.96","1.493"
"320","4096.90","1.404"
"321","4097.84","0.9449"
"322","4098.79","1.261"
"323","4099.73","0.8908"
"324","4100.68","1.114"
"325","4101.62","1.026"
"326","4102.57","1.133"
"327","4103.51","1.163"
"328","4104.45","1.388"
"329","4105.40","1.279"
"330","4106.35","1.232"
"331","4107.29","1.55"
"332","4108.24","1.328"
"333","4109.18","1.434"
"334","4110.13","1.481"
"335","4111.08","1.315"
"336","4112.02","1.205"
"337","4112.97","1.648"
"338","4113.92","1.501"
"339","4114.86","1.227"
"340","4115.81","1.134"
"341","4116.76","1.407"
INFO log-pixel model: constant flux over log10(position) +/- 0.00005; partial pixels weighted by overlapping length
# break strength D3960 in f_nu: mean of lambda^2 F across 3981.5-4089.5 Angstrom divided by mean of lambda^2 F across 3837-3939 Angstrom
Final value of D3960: 1.14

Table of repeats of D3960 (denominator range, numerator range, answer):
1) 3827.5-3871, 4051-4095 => 1.26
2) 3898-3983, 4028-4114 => 1.20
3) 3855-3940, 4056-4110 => 1.19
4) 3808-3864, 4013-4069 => 1.27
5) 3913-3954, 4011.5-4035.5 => 1.15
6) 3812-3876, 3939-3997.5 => 1.07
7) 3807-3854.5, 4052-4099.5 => 1.37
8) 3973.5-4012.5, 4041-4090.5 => 1.08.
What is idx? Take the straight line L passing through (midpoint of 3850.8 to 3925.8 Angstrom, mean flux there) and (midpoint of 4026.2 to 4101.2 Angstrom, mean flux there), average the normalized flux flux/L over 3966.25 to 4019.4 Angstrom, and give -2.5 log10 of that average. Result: 0.06 mag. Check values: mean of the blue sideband 1.2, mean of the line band 1.16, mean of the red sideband 1.26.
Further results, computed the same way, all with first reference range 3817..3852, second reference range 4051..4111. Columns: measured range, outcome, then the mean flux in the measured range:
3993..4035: -0.02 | 1.23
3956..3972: 0.07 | 1.09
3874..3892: -0.06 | 1.13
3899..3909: -0.03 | 1.12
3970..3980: 0.10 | 1.07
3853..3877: -0.21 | 1.27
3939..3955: -0.02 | 1.16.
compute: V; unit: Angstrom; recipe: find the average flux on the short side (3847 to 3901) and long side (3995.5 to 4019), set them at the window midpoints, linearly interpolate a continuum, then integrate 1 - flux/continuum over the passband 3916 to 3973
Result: 3.84 Angstrom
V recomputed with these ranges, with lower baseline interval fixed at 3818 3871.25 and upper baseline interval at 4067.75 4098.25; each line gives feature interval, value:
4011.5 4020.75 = 0.3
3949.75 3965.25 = 0.9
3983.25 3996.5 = 0.4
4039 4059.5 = 1.1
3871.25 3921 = 0.2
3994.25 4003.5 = 0.0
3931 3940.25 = 1.2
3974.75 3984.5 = 0.3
